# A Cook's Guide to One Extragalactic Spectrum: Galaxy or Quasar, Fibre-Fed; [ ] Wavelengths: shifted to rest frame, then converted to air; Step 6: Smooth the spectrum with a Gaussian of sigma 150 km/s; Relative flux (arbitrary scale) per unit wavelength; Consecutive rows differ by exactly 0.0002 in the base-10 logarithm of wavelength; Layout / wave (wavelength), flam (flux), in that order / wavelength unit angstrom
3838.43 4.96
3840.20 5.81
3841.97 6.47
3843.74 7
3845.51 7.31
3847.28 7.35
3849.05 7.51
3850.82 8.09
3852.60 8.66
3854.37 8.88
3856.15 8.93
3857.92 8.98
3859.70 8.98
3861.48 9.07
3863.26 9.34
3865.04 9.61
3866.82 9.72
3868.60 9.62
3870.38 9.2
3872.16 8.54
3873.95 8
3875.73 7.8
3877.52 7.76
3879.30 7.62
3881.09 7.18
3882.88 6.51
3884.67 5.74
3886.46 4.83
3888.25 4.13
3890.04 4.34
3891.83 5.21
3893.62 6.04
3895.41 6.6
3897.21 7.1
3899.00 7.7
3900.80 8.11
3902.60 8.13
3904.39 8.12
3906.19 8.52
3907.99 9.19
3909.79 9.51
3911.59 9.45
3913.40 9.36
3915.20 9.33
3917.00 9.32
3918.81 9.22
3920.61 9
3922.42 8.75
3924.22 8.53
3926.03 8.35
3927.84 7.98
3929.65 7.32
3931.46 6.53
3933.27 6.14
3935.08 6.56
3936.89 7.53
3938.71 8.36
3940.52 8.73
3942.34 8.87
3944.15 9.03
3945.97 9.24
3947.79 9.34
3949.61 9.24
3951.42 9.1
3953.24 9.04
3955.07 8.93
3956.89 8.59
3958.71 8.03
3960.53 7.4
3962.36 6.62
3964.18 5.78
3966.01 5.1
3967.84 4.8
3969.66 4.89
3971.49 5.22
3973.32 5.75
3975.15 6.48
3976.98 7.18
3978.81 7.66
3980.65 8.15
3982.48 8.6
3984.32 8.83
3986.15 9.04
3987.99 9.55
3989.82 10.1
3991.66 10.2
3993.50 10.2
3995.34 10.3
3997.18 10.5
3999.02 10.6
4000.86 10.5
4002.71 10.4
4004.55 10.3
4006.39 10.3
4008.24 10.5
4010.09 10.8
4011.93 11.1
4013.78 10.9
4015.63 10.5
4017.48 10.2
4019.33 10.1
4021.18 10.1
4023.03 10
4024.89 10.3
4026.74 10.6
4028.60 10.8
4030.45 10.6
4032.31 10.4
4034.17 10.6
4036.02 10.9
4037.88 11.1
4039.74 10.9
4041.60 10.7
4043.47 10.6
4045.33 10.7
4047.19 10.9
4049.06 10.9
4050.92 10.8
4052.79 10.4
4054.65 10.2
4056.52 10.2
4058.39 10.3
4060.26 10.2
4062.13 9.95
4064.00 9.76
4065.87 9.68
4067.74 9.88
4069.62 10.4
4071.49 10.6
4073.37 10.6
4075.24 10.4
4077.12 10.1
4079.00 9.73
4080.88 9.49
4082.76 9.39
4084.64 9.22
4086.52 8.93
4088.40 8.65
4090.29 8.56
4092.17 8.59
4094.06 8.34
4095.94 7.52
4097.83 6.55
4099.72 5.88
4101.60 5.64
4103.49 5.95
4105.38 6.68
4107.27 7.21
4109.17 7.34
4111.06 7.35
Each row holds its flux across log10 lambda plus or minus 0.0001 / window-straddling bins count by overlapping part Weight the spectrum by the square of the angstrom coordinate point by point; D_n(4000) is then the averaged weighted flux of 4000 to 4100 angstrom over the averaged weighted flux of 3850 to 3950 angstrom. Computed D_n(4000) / 1.3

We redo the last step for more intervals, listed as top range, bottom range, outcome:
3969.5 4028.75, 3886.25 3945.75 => 1.26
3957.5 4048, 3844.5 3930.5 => 1.23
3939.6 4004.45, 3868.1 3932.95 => 1.13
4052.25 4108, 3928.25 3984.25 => 1.27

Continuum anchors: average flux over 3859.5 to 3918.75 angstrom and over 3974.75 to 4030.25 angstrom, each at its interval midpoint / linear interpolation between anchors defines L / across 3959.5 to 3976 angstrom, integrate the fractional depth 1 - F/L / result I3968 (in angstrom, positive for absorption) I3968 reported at 6.2 angstrom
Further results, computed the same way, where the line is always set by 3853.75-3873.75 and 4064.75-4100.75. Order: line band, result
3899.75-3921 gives 0.4 angstrom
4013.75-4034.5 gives -3.0 angstrom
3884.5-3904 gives 6.2 angstrom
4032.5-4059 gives -4.6 angstrom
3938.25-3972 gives 5.1 angstrom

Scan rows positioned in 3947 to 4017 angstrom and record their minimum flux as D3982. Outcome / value 4.8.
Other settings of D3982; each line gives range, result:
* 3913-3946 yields 6.14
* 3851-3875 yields 8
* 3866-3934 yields 4.13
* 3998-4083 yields 9.39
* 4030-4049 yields 10.4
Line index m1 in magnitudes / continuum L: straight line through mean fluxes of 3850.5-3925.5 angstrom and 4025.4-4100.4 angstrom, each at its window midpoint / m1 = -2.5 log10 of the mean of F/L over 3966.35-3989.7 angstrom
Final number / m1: 0.24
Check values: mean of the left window 8.07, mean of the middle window 7.23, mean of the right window 9.86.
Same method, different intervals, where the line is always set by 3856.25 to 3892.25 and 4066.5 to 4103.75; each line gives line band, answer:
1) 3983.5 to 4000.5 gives -0.20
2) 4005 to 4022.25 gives -0.24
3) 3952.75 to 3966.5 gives 0.09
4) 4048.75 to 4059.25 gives -0.21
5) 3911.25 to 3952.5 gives -0.07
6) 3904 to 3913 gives -0.15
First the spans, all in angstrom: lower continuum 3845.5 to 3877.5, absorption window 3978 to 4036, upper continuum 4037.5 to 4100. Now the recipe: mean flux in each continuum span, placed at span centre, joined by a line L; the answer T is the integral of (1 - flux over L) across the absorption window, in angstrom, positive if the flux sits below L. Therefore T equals -4.26 angstrom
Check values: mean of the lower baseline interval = 8.66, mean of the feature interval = 10.1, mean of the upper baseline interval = 9.73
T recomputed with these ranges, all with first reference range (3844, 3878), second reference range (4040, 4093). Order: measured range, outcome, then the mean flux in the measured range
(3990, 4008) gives -1.6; 10.4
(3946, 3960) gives 0.5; 8.88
